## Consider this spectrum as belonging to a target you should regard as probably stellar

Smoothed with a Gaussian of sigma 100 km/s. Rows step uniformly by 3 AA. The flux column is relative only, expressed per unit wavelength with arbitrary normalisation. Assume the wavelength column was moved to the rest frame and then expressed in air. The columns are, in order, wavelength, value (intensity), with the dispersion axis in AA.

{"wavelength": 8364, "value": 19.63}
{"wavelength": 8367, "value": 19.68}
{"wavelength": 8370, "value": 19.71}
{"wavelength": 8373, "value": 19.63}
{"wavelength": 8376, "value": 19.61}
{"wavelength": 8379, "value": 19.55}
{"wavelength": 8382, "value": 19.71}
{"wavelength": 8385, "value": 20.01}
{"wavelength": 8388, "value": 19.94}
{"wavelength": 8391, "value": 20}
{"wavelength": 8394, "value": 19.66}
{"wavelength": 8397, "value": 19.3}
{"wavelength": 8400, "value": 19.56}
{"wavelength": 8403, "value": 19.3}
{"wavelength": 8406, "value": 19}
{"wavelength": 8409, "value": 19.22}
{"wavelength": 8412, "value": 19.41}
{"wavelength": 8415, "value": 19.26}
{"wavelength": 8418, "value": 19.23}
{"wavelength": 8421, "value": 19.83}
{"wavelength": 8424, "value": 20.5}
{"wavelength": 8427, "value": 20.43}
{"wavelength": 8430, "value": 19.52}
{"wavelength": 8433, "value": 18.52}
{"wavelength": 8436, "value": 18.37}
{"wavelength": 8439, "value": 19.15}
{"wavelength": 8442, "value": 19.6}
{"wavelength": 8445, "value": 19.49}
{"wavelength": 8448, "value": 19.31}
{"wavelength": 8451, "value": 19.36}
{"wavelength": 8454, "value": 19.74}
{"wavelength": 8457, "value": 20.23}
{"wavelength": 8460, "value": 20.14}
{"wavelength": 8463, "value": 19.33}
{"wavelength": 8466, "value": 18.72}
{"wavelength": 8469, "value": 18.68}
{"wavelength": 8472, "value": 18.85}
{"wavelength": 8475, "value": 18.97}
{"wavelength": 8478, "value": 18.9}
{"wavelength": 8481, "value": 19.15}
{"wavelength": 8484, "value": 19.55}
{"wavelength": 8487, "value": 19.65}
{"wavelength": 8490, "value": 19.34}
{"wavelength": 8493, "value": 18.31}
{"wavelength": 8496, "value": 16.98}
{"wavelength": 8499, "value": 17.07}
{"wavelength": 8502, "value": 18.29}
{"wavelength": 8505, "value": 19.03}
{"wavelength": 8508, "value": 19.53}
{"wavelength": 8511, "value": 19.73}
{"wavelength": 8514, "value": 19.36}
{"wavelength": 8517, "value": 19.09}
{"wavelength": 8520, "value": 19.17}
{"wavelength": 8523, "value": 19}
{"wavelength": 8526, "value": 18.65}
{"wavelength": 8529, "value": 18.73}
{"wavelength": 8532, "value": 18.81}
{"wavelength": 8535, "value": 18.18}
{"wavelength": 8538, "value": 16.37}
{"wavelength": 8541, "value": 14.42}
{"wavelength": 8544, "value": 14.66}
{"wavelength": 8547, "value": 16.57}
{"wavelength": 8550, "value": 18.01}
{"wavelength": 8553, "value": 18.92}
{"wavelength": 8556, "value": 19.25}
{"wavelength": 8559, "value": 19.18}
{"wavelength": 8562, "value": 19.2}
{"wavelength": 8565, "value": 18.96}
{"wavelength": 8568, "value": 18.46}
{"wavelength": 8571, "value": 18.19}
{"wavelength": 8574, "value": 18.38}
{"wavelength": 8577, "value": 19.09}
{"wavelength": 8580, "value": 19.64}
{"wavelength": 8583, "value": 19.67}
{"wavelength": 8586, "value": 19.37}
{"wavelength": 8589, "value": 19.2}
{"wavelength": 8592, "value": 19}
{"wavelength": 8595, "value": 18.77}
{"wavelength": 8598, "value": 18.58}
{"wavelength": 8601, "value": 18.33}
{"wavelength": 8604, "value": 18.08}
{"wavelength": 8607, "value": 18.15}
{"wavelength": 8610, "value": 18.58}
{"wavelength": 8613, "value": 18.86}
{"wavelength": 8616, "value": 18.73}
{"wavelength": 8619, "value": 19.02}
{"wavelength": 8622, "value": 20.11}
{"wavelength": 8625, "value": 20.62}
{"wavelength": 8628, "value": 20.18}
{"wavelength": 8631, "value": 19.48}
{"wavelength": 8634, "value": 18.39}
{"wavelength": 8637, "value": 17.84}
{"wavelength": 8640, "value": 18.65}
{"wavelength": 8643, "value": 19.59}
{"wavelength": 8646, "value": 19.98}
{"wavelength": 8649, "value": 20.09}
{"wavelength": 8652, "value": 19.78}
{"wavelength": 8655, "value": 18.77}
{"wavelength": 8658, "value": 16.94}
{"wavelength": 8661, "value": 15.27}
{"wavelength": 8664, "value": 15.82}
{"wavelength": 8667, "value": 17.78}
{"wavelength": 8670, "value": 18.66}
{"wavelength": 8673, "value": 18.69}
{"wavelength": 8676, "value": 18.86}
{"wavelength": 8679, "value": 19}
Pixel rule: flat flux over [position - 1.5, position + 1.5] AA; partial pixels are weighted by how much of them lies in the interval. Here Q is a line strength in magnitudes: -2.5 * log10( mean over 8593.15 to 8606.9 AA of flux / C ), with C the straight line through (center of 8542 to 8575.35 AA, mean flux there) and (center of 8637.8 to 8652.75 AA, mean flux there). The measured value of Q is 0.02 mag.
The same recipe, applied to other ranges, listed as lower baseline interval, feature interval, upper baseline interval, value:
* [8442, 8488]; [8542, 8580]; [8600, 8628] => 0.052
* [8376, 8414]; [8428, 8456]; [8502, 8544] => -0.009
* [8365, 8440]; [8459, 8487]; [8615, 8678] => 0.008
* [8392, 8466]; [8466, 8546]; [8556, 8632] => 0.050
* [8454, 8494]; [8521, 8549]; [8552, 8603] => 0.105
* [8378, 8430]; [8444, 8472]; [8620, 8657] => 0.010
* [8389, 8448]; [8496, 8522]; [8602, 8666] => 0.019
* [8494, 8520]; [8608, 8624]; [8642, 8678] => -0.037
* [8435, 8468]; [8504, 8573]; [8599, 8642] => 0.049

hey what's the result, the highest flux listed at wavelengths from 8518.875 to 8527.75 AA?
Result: 19.17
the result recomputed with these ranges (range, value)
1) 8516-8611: 19.67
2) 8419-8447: 20.5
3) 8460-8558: 20.14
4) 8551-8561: 19.25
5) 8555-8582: 19.64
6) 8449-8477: 20.23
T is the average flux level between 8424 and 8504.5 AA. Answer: 19.1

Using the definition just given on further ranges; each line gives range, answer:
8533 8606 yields 18.3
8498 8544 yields 18.3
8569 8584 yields 19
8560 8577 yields 18.7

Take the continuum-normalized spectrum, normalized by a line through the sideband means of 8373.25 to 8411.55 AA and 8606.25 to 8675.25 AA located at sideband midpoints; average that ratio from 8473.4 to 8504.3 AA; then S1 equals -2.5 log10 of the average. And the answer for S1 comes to 0.03 mag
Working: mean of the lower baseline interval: 19.6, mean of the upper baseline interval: 18.7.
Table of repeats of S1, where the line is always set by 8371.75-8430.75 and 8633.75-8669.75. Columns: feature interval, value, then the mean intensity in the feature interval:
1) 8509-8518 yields -0.02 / 19.4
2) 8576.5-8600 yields -0.03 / 19.2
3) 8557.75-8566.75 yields -0.02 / 19.1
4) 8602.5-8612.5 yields 0.01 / 18.3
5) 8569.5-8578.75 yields 0.01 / 18.6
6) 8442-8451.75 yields 0.00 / 19.4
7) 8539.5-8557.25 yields 0.11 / 16.9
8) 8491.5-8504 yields 0.08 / 17.7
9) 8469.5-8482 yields 0.02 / 18.9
